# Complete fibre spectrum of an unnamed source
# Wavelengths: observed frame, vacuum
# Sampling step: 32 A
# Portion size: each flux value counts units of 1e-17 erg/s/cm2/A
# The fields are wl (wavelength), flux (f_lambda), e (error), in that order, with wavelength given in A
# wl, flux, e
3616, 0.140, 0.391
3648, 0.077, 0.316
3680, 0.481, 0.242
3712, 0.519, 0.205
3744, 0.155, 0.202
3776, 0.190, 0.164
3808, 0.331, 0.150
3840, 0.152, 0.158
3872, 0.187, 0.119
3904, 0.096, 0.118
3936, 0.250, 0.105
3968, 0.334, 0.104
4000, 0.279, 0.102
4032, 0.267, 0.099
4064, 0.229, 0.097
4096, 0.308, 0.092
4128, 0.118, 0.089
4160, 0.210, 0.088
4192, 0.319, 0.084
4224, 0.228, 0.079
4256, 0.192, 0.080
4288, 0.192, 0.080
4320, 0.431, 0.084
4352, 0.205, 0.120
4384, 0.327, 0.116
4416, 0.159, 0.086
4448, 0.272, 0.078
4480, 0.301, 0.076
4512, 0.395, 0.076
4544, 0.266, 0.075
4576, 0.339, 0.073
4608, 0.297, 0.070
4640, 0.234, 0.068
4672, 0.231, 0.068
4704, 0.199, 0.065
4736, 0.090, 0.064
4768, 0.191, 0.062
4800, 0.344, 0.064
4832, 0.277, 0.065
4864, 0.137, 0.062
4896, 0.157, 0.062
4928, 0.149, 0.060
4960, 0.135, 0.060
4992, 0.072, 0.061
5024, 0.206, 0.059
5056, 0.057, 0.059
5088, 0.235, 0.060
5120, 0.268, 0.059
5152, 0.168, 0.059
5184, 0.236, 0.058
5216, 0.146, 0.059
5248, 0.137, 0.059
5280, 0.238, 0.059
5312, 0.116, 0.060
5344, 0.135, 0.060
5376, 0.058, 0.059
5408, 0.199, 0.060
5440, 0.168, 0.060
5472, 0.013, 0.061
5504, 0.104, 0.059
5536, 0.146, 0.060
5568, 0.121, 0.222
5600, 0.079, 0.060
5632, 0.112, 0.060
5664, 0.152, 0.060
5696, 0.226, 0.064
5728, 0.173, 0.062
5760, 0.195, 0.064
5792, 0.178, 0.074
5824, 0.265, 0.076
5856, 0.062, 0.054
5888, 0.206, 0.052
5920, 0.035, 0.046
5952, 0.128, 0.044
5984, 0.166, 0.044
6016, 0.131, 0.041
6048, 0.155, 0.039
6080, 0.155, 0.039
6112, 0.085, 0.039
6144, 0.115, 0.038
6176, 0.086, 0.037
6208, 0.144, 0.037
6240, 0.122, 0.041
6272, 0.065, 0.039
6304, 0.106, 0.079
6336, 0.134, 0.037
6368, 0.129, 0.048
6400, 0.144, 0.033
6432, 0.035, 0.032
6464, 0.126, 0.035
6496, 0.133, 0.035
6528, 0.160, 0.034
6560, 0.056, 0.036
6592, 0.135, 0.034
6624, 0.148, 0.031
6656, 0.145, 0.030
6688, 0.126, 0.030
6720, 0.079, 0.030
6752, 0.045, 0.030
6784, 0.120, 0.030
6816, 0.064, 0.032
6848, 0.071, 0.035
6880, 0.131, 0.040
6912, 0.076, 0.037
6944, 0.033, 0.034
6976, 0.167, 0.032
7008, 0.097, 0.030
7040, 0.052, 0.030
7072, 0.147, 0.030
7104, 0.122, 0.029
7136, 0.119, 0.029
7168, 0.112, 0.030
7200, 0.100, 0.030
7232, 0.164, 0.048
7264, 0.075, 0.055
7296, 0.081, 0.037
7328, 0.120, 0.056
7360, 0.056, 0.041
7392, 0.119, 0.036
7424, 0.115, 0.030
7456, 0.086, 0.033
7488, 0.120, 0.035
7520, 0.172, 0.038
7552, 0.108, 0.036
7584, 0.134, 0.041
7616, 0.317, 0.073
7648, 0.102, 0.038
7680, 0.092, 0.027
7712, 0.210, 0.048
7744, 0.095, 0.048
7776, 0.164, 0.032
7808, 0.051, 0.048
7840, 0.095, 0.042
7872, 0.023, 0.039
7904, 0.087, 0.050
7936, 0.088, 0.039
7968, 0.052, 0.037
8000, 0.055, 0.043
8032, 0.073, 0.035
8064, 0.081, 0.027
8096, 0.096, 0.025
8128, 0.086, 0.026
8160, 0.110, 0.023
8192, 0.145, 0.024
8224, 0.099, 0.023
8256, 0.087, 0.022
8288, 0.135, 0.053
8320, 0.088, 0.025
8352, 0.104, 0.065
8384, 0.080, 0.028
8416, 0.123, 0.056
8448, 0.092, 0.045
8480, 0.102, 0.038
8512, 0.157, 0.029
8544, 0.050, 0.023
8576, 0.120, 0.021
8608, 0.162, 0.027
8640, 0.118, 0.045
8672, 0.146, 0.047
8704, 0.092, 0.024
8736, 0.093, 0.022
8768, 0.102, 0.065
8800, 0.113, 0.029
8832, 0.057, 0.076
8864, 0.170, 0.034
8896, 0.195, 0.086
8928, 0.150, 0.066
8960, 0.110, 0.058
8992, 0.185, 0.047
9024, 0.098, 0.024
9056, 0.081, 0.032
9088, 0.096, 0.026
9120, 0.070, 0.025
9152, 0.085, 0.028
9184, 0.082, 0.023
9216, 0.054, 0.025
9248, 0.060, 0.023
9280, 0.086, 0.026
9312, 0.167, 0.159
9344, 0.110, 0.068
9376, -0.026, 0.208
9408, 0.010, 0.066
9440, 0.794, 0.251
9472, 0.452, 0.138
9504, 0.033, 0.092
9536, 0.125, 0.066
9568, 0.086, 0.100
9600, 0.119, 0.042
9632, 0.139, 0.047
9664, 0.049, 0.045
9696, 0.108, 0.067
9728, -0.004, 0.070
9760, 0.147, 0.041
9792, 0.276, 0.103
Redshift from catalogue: 1.529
